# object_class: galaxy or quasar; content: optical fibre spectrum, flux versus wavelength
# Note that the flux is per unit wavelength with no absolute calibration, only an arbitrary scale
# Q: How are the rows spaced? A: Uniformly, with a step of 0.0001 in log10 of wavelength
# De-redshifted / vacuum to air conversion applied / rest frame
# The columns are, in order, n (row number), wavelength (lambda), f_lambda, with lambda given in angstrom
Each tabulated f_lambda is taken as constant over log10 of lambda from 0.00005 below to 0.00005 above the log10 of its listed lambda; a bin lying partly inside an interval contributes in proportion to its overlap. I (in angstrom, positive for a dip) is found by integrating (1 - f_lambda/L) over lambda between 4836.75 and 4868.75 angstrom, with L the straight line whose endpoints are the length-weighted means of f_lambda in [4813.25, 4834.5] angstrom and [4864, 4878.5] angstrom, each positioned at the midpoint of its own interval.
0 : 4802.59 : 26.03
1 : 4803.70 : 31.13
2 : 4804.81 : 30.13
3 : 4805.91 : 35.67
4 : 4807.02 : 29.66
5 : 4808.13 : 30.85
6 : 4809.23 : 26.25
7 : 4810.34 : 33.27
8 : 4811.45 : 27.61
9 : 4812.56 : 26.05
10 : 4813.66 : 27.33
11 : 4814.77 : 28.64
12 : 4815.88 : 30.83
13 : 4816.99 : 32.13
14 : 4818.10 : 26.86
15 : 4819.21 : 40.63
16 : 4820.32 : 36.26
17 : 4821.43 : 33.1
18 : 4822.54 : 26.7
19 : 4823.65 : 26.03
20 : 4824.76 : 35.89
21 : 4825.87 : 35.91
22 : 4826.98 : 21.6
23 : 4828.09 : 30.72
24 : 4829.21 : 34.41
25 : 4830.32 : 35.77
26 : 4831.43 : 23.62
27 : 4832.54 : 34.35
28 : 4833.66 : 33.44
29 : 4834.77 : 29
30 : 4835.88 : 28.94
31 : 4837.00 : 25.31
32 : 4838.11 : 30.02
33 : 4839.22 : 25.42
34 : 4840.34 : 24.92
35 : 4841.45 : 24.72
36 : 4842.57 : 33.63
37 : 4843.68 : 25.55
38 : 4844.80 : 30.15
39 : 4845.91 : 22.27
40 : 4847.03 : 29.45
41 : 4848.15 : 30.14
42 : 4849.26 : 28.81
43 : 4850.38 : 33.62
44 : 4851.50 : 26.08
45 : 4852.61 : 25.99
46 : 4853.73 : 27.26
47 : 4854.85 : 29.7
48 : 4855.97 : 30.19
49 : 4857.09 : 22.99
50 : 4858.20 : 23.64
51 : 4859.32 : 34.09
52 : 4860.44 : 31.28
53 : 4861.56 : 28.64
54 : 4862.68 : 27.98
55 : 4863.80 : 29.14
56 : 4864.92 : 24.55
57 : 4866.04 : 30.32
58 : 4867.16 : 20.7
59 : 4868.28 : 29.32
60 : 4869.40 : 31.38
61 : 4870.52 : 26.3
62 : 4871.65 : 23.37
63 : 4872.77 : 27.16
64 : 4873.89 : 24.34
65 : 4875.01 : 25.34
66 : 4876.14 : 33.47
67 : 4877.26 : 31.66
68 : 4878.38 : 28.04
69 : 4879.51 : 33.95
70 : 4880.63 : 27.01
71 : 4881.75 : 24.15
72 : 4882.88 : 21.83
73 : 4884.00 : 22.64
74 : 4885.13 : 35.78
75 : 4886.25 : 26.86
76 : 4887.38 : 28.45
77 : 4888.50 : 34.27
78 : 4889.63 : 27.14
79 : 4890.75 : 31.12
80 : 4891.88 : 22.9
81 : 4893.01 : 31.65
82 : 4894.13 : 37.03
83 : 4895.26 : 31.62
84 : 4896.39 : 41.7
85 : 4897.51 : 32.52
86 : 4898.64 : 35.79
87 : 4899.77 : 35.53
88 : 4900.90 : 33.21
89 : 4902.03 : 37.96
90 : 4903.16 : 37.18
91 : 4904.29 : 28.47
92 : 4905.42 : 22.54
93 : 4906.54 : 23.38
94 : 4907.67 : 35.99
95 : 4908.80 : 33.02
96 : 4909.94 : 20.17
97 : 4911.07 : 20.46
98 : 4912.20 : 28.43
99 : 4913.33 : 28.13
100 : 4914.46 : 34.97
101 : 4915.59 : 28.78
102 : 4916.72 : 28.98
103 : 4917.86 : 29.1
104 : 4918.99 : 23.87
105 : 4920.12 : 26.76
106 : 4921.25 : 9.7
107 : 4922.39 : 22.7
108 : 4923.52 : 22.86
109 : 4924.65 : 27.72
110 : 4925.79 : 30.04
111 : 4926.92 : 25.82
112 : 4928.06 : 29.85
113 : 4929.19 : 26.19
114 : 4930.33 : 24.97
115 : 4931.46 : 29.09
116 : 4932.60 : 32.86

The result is 1.2 angstrom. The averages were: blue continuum 31.3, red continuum 27.4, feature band 27.8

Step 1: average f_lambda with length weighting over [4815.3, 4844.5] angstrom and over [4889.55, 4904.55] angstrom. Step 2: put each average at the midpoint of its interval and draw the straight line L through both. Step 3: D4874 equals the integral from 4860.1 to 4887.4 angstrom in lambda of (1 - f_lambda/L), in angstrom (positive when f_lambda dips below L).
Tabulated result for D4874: 3.88 angstrom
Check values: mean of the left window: 30.2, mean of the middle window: 27.7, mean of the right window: 33.4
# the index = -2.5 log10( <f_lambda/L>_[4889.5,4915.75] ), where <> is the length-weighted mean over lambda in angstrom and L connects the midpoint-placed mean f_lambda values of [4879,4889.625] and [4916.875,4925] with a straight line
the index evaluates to -0.19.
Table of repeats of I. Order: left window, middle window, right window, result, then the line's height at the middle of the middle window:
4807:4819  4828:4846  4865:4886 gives -0.27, 28.6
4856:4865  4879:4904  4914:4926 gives -4.19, 26.9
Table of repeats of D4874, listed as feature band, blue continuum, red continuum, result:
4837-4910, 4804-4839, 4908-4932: -2.1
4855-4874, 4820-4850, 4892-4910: 2.0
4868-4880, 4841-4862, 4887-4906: 0.7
